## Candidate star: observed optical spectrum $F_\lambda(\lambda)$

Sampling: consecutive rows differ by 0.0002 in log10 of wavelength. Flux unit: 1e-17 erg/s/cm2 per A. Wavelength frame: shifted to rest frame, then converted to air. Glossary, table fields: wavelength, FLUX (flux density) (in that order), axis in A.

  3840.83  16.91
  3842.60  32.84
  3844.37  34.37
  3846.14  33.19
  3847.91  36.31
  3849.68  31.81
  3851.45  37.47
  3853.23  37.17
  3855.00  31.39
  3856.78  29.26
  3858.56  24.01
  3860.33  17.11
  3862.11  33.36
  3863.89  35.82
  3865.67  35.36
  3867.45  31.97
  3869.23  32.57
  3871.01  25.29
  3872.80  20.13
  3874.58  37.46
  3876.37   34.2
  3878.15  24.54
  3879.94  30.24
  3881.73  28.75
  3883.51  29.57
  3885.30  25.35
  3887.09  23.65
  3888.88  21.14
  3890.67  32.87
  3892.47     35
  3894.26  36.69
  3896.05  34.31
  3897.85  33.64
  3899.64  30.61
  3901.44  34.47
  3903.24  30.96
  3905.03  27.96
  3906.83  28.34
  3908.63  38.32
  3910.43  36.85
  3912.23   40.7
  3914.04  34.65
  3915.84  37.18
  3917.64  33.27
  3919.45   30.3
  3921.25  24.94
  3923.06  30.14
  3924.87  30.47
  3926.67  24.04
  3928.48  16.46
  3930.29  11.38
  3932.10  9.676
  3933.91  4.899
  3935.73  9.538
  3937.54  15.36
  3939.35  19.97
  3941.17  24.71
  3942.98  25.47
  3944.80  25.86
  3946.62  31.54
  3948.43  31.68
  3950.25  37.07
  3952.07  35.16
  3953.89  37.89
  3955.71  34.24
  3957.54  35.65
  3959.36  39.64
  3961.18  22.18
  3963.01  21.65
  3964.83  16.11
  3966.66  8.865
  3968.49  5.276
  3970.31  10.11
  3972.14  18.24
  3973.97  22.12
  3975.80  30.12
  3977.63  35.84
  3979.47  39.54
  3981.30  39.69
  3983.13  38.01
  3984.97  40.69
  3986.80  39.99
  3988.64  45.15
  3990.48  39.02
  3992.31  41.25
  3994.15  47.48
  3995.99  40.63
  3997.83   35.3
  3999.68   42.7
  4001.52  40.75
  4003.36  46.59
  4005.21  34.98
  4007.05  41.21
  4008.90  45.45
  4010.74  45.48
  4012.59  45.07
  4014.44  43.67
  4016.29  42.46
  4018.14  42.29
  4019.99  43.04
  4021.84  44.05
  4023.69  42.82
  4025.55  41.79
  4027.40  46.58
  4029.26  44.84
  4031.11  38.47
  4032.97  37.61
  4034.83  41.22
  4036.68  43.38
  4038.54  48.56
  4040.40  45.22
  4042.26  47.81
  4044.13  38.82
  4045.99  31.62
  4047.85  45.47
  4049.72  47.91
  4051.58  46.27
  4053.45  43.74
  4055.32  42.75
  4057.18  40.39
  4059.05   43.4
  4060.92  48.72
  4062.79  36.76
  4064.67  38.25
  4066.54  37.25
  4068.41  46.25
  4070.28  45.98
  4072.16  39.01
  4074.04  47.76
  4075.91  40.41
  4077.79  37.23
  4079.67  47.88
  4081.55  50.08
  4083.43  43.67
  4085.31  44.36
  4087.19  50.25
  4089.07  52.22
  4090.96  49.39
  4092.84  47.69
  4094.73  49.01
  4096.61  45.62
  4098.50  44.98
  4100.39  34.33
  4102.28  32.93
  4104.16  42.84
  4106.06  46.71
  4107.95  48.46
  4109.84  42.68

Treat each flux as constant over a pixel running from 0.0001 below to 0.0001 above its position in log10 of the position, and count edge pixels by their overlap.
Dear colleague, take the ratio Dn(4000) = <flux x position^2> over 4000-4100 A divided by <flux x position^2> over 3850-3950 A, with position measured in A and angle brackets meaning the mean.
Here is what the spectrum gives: 1.66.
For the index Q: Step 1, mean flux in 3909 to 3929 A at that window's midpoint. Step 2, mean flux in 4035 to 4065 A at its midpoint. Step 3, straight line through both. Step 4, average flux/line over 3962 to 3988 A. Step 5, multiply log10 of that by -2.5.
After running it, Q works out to 0.356 mag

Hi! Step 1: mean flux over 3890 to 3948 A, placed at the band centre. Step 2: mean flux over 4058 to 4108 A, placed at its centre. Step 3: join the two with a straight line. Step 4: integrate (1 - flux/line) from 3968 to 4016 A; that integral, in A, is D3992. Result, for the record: -2.7 A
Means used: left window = 27.5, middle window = 37.1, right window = 44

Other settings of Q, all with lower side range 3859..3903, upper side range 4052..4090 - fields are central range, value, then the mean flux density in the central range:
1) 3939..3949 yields 0.28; 26.7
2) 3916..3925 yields 0.09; 30.4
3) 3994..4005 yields -0.07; 41.4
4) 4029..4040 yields -0.03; 42.4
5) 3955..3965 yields 0.23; 29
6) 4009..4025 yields -0.10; 43.7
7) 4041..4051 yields -0.01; 42.6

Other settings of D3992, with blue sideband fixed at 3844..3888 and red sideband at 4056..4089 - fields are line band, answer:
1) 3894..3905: -0.1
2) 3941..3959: 1.7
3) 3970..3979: 3.0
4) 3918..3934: 5.9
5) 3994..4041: -3.0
